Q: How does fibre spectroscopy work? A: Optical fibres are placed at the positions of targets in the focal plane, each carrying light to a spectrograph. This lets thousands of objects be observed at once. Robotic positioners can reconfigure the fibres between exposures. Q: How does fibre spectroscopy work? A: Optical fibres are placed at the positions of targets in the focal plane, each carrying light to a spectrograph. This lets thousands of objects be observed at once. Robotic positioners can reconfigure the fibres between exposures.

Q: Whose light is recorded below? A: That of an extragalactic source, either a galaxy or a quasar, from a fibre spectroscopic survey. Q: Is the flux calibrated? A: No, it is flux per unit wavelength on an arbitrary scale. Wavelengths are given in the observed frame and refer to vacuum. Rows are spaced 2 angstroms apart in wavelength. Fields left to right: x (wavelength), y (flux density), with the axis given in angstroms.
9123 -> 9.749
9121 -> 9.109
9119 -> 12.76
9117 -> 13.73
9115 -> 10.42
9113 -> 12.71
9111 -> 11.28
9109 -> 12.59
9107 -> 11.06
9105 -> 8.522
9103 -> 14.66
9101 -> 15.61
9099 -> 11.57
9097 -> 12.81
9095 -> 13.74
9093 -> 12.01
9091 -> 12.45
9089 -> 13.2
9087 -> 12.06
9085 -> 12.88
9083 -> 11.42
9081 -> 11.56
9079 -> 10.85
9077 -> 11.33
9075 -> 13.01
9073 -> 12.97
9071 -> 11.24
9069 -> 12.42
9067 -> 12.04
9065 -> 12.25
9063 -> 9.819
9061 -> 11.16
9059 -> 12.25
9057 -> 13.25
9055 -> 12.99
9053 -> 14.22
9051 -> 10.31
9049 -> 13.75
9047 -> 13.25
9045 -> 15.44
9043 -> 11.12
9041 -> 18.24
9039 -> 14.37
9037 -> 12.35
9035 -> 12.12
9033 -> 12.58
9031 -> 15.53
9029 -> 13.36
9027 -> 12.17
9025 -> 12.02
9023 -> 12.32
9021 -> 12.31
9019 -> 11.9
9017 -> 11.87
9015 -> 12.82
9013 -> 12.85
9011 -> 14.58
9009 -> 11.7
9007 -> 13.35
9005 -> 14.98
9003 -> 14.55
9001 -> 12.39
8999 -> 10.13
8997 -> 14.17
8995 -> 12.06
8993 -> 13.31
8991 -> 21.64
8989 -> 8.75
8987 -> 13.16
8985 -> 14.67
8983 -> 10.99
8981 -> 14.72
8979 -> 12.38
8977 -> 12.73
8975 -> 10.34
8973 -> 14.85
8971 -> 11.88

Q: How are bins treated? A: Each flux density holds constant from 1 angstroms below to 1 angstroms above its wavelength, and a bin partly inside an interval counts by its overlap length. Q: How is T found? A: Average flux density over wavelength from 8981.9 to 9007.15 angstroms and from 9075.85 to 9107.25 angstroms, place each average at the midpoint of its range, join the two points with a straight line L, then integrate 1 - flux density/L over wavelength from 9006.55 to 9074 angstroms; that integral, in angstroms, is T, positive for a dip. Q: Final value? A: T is 0.4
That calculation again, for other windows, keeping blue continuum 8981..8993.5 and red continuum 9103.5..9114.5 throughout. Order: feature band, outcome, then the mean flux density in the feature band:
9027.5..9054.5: -1.7 angstroms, 13.6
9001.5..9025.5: 0.7 angstroms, 12.9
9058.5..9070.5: 0.6 angstroms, 11.6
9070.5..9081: 0.1 angstroms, 11.9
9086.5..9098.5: -1.0 angstroms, 12.7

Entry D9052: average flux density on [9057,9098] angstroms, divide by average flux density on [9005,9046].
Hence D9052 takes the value 0.9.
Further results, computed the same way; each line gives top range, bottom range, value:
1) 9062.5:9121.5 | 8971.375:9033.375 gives 0.93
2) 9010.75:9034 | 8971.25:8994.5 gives 0.96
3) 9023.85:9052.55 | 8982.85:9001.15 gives 1.01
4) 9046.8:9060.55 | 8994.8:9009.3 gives 0.98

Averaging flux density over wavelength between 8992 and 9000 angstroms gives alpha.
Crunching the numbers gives 12.4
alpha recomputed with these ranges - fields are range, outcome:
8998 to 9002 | 11.3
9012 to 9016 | 12.8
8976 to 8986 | 13.1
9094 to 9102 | 13.4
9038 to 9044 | 14.6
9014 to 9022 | 12.2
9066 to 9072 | 11.9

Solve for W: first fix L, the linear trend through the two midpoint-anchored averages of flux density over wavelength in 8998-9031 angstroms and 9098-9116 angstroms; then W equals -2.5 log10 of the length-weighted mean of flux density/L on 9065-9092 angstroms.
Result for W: 0.01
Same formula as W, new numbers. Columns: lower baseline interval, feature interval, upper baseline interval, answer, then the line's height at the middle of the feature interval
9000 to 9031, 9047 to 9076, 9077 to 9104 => 0.040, 12.8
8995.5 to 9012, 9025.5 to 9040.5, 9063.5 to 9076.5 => -0.049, 12.8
